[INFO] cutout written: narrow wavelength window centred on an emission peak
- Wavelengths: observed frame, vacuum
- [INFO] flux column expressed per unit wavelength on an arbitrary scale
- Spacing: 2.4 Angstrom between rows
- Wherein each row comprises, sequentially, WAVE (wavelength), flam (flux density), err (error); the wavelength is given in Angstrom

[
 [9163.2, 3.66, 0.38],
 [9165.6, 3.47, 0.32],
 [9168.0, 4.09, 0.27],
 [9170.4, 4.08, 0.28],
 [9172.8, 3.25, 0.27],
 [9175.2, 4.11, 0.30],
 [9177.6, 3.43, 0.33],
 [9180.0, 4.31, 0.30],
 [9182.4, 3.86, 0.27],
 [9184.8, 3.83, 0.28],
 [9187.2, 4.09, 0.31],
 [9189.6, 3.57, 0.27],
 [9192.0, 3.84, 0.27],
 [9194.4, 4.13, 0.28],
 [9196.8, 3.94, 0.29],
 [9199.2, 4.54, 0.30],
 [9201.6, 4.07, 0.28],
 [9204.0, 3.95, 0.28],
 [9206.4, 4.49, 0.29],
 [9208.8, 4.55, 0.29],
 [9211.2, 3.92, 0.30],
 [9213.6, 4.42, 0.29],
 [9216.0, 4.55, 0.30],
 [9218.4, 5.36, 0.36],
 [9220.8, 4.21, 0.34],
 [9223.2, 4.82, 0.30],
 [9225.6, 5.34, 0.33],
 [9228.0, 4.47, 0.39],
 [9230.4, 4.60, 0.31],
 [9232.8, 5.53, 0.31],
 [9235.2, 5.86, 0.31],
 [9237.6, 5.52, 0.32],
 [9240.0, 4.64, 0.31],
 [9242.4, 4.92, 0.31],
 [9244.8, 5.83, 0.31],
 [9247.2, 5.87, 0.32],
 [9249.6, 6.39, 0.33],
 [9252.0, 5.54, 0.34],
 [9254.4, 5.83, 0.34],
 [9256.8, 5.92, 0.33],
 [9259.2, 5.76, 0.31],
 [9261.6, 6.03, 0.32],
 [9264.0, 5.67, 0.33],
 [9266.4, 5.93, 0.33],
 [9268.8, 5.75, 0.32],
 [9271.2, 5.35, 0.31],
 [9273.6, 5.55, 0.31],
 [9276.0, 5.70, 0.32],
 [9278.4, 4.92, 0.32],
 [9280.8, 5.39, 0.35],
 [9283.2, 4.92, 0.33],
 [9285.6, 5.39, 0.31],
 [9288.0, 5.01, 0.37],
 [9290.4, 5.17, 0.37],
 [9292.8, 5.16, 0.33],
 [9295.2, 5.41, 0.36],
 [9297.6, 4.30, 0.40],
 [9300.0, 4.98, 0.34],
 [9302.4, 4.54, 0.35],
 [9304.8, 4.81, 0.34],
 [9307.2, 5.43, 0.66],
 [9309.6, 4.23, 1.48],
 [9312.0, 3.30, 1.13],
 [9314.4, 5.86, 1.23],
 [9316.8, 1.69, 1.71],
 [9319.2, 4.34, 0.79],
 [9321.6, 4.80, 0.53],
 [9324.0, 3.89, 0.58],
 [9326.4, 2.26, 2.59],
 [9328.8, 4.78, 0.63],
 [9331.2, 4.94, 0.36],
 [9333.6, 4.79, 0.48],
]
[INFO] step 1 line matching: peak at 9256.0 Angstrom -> Hbeta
